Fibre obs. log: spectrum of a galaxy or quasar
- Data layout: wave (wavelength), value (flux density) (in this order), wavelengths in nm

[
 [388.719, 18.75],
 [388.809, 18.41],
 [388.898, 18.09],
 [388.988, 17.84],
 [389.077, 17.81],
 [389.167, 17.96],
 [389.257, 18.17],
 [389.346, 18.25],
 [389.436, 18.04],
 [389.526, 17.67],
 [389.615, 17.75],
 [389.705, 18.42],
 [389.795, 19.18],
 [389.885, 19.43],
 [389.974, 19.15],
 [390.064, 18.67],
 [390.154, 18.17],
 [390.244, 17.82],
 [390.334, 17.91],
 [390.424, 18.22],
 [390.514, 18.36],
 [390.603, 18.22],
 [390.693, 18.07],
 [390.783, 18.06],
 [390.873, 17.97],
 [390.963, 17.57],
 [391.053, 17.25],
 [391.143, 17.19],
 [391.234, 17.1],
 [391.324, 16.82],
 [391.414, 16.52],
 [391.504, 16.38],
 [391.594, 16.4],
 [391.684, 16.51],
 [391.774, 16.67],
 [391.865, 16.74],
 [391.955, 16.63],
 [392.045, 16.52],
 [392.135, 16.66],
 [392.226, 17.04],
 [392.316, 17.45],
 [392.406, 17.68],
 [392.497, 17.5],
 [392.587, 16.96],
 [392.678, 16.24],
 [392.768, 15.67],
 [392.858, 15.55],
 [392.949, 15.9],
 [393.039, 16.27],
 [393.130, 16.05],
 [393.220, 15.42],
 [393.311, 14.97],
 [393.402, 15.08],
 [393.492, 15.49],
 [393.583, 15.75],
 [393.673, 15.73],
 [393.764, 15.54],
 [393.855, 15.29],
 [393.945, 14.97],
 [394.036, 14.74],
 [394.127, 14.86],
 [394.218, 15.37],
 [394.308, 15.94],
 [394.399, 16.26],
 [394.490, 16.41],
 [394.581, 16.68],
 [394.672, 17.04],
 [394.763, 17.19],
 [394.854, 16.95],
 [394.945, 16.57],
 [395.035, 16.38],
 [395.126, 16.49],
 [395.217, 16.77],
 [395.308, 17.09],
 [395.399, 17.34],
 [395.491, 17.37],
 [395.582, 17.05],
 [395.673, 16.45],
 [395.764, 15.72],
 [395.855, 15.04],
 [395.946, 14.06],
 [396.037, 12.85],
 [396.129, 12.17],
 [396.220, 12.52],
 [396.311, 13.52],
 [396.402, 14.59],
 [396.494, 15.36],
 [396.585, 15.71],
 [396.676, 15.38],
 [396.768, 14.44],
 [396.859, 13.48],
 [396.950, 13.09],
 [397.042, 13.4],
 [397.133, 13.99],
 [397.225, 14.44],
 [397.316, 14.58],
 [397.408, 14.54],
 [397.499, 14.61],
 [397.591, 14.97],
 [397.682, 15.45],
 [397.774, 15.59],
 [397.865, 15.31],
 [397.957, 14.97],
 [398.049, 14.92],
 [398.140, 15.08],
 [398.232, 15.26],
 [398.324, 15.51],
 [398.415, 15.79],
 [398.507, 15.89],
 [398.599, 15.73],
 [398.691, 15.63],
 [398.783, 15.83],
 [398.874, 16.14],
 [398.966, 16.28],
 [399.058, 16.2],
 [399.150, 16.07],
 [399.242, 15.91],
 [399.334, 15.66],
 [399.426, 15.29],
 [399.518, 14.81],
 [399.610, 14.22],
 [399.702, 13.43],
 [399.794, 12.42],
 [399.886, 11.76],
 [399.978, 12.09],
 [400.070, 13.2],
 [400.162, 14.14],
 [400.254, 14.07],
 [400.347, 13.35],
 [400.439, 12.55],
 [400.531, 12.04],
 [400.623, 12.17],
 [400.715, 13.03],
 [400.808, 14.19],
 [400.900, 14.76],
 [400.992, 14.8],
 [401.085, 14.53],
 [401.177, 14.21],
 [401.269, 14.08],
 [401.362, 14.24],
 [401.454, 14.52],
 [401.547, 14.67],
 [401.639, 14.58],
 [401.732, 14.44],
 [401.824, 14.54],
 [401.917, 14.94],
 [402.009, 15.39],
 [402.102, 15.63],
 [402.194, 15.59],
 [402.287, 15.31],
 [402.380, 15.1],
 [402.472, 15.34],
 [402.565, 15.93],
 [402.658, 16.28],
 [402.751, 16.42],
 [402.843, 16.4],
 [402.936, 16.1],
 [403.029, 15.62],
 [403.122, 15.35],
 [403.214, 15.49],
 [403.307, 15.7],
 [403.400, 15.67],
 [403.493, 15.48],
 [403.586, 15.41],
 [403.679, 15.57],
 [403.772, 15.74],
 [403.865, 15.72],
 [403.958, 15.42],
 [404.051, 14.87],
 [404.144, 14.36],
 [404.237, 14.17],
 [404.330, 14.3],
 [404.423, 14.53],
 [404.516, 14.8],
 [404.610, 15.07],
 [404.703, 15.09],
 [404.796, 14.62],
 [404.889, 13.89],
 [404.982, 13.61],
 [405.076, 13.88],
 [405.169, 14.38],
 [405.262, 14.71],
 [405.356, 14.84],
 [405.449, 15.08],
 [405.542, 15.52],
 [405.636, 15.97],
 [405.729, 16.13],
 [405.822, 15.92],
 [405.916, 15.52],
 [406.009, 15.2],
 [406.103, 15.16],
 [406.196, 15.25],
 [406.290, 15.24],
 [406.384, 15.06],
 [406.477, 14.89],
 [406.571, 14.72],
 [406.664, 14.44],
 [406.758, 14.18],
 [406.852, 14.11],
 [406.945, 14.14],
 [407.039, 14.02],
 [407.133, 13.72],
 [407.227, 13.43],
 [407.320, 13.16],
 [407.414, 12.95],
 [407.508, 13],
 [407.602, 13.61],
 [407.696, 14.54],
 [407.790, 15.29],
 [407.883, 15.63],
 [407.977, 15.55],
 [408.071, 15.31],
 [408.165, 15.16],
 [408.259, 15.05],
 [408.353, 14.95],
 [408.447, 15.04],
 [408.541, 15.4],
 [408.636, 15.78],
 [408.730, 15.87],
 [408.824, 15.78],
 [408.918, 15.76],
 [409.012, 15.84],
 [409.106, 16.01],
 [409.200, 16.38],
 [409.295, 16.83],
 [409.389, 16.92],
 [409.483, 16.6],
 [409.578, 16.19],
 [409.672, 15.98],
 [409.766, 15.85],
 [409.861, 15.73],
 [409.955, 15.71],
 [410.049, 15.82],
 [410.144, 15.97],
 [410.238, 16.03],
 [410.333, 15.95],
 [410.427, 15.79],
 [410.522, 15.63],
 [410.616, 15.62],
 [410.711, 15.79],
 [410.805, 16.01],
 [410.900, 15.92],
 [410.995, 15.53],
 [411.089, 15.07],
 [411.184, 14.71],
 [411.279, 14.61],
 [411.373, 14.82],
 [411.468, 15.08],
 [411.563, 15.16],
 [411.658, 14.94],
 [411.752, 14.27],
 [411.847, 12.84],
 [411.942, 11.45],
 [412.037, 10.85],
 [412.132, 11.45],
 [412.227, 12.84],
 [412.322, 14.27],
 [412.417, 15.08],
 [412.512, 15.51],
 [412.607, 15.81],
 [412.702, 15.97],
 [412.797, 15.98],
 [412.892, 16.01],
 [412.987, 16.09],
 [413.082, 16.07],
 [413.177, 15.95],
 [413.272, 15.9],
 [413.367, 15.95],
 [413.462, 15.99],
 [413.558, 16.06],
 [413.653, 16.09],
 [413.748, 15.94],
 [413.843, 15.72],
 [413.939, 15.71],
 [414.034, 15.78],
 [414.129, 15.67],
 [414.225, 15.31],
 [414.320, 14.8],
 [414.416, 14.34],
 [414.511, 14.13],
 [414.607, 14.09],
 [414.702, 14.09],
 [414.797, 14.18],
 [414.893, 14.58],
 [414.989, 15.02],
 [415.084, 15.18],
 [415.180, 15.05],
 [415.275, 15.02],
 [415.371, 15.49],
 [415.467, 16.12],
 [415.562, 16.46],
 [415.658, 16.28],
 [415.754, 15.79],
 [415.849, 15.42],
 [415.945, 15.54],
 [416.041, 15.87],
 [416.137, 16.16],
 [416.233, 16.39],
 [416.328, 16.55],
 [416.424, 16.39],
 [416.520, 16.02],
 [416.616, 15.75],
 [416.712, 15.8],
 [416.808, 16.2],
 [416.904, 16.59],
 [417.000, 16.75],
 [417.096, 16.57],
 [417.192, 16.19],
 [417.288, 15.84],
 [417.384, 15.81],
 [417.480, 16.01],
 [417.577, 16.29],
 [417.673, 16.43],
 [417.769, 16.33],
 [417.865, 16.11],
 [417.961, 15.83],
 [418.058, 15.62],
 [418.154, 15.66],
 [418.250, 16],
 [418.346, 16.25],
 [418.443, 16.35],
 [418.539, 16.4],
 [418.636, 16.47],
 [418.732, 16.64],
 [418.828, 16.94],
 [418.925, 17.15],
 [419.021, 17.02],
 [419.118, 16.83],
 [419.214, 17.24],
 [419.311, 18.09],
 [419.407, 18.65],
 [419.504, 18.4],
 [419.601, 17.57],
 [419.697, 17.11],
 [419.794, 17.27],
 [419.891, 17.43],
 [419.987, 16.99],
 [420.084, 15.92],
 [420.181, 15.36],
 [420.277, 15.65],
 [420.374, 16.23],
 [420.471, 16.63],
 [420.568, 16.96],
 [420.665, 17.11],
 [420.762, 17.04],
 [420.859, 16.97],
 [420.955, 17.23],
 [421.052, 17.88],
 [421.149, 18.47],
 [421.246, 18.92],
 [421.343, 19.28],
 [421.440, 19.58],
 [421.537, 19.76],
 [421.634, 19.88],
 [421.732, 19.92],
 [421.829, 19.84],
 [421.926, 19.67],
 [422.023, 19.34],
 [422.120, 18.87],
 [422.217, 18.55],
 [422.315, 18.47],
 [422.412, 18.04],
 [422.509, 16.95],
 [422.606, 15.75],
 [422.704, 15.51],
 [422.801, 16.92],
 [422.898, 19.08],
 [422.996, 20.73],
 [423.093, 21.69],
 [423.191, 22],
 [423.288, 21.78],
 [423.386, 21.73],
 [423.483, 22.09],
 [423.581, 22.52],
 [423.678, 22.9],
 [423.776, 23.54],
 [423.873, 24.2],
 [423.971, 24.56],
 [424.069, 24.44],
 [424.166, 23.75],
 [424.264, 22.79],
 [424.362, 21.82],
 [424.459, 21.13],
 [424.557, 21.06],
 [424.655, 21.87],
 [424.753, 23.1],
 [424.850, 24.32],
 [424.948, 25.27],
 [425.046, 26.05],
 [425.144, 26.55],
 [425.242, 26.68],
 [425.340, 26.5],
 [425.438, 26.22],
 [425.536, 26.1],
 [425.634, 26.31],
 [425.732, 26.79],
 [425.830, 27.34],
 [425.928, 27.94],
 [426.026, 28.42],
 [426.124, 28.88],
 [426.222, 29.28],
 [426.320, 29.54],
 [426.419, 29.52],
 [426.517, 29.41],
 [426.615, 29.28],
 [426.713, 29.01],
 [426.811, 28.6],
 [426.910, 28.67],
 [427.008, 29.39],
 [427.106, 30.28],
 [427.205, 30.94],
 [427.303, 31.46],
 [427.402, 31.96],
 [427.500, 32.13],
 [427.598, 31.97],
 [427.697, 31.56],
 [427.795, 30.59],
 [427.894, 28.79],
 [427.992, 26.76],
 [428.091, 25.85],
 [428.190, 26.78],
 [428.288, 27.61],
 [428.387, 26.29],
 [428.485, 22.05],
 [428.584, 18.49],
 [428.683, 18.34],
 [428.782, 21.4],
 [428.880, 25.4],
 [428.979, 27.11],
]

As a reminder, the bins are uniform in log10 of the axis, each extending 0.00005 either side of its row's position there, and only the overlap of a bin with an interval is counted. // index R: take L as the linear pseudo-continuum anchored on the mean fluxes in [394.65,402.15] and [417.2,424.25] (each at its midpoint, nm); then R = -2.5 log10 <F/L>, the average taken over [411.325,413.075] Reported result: 0.18 mag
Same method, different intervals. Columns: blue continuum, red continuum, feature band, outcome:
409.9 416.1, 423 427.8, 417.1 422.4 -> 0.22 mag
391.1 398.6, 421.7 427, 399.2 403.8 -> 0.19 mag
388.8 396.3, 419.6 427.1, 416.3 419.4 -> 0.27 mag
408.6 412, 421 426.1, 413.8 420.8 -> 0.17 mag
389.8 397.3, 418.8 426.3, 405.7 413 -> 0.23 mag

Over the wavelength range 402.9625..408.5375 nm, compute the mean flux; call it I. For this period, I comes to 14.8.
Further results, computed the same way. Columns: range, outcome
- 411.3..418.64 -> 15.4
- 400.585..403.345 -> 15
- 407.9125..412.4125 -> 15.2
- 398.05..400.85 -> 14.5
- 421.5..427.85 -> 24.5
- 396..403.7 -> 14.7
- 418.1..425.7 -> 19.7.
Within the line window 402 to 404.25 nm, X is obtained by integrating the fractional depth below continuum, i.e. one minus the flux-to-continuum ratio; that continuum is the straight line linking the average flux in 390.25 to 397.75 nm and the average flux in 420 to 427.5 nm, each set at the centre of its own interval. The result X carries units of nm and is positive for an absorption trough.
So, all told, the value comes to 0.31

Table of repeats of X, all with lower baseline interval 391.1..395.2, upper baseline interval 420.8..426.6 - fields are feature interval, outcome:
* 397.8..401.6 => 0.664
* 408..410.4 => 0.454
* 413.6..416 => 0.626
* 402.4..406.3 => 0.695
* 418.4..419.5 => 0.224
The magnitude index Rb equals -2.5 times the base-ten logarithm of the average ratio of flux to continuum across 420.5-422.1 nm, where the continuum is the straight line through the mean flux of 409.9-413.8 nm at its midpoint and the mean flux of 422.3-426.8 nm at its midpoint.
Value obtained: 0.168 mag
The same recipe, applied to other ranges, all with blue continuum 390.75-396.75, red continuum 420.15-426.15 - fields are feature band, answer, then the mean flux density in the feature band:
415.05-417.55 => 0.25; 16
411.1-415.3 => 0.30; 14.9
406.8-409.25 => 0.25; 14.8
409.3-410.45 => 0.18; 16.1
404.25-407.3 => 0.23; 14.7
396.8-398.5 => 0.14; 14.8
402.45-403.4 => 0.12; 15.9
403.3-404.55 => 0.18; 15.1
